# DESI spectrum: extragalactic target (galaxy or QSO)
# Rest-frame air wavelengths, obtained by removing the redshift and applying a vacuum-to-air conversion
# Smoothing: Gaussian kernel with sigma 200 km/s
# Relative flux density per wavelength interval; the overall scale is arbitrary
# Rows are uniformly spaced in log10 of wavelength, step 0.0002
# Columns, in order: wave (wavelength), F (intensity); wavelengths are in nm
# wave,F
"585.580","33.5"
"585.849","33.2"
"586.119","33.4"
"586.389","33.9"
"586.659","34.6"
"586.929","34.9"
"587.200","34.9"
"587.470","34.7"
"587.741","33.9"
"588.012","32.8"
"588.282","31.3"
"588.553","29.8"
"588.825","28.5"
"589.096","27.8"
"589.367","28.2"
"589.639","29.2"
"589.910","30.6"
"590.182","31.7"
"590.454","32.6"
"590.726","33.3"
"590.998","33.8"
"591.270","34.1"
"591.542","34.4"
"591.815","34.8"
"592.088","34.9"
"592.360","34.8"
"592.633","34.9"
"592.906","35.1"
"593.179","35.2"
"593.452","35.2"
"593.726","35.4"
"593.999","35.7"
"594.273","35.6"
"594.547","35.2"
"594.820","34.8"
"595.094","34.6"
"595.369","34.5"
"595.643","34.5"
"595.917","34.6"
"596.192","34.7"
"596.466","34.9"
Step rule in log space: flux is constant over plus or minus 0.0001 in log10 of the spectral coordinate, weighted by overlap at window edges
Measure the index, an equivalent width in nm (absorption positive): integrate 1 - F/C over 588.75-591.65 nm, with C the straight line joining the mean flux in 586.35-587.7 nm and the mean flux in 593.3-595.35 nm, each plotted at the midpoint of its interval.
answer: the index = 0.293 nm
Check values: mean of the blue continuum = 34.6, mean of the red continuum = 35.2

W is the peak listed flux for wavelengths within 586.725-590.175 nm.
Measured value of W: 34.9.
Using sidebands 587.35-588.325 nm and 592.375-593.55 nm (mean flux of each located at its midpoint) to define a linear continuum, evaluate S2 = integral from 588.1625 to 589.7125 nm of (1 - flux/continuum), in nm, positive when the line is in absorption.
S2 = 0.21 nm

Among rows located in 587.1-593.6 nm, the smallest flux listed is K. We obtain 27.8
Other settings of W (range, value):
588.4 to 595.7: 35.7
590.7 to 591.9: 34.8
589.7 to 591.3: 34.1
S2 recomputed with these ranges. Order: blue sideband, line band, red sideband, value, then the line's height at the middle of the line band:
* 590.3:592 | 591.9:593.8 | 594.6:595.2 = -0.043 nm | 34.3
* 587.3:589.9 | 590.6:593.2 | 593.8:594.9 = -0.086 nm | 33.4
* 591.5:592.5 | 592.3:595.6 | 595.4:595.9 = -0.040 nm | 34.6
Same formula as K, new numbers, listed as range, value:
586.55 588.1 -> 32.8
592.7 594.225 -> 35.1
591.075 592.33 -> 34.1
